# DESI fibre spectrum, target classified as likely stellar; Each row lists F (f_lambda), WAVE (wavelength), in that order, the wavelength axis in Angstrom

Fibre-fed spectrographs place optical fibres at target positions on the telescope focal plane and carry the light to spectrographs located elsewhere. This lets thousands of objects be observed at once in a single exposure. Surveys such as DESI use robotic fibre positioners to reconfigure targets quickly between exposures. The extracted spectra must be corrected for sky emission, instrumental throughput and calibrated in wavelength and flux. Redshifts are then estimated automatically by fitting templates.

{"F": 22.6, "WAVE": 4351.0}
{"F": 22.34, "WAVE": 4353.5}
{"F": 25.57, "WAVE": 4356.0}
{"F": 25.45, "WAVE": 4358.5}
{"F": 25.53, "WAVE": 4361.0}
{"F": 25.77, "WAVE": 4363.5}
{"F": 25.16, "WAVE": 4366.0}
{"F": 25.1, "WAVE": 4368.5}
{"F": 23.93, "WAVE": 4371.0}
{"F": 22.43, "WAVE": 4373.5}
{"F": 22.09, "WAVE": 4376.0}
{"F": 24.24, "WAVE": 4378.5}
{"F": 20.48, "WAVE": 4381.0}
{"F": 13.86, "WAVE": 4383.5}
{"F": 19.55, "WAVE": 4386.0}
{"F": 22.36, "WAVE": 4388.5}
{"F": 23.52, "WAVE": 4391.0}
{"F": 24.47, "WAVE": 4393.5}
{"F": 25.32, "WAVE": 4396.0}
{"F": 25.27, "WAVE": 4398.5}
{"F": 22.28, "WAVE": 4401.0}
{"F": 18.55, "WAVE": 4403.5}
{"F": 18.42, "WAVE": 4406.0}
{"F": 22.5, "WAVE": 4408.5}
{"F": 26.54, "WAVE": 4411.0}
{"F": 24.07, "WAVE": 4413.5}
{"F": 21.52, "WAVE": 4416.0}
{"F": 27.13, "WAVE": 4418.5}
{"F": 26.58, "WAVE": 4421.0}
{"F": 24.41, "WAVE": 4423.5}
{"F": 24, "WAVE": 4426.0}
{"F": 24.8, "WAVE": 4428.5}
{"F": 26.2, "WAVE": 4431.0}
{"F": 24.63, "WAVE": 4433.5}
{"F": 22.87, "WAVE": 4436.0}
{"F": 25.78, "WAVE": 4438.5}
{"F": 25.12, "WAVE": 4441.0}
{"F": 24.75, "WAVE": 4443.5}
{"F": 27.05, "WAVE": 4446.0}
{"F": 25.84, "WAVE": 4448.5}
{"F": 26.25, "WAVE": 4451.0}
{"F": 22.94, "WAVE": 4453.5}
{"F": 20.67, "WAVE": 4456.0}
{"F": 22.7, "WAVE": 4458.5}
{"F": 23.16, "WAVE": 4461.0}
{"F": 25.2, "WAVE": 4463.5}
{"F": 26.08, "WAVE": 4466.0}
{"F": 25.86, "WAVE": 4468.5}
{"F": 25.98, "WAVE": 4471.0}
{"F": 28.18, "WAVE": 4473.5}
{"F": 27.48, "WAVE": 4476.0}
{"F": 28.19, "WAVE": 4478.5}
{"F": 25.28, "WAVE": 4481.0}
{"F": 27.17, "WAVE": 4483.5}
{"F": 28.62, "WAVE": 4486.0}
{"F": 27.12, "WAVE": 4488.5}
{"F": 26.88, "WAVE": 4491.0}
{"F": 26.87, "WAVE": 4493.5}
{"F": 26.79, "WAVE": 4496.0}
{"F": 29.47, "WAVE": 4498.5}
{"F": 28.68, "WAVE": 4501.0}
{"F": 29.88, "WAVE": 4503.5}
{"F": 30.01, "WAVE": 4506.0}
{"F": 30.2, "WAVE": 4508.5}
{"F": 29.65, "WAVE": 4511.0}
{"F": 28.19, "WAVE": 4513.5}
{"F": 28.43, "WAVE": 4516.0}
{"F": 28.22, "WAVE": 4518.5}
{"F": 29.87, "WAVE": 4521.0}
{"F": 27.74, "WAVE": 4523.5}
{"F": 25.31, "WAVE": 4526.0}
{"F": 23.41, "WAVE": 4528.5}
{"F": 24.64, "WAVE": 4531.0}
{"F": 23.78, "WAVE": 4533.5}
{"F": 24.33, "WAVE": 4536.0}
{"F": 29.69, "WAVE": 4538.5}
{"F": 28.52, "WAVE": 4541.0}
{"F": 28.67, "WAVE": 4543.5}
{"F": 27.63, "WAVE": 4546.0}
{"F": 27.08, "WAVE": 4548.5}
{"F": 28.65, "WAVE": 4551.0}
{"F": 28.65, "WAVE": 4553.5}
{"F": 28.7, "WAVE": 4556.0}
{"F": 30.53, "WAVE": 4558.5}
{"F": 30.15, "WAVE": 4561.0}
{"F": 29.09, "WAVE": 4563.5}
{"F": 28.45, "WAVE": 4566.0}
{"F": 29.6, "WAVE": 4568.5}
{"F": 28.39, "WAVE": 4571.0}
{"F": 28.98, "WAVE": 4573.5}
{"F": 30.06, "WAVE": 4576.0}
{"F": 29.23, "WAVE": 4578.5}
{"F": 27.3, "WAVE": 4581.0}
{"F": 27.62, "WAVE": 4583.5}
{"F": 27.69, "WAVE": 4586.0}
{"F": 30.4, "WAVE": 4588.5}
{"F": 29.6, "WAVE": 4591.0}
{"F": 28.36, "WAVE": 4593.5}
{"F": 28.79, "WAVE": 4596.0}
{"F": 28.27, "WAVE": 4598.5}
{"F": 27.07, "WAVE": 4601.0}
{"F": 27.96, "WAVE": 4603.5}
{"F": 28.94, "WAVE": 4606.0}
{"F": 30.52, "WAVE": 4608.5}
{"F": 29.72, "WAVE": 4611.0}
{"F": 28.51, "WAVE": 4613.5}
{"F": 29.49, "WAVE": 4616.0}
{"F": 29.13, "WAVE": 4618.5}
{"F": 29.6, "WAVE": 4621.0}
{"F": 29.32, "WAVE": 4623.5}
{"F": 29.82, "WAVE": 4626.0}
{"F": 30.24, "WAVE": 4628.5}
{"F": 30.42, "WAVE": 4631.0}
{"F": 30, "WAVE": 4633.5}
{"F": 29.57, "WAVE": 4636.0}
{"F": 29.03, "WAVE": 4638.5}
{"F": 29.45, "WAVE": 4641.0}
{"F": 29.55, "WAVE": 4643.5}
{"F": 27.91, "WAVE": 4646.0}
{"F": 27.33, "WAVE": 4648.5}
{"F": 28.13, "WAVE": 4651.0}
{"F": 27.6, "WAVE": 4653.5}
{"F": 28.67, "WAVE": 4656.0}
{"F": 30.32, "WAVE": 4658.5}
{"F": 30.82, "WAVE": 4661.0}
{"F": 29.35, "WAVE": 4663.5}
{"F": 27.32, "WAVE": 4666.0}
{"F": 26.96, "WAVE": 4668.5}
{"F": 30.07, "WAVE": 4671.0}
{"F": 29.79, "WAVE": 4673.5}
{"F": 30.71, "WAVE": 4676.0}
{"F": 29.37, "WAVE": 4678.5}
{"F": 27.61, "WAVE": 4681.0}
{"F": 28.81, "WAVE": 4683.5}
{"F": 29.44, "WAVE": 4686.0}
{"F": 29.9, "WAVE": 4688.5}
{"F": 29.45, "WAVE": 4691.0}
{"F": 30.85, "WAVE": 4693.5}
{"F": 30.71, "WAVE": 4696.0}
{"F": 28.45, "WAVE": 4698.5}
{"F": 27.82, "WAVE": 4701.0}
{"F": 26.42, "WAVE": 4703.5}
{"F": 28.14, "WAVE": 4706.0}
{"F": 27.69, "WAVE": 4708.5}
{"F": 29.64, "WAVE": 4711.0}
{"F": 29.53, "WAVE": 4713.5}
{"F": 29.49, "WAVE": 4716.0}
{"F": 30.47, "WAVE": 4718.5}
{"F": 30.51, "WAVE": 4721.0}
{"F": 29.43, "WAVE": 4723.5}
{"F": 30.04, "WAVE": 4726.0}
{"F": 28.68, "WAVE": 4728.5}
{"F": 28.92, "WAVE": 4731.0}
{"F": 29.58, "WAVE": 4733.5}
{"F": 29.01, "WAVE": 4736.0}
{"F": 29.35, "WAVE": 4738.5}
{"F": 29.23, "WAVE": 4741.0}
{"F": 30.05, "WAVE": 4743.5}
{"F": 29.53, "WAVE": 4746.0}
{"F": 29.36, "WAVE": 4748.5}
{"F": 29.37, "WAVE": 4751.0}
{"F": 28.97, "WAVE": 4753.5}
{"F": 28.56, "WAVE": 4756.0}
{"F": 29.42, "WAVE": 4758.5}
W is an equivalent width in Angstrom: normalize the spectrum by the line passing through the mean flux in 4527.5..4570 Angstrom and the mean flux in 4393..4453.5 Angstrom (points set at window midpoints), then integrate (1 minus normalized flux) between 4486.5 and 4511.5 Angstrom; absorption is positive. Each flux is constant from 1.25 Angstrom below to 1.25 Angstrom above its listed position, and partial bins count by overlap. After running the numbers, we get -2.0 Angstrom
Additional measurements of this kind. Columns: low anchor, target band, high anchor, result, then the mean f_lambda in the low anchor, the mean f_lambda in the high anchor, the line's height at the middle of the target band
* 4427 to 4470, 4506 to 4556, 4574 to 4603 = -1.2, 24.7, 28.6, 27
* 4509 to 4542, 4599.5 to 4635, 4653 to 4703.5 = -1.2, 27.1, 29.2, 28.3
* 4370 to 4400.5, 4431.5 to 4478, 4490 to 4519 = 1.6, 22.3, 28.6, 26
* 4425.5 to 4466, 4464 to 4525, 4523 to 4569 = -4.4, 24.6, 27.6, 26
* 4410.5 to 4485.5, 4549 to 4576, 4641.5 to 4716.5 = -2.0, 25.2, 28.9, 27.1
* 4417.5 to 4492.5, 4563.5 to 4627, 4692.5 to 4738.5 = -3.2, 25.6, 29.2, 27.5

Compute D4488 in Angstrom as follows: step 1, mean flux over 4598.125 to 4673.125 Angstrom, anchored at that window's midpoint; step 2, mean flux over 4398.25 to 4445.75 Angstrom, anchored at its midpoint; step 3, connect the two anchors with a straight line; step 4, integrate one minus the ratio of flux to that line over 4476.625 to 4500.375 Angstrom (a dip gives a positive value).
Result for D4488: -1.70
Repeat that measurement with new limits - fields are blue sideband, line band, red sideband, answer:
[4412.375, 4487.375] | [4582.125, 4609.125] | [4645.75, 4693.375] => -0.8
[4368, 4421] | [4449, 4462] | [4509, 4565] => 0.8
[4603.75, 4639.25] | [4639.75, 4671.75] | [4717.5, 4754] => 0.9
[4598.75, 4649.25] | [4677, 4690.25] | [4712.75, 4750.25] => 0.1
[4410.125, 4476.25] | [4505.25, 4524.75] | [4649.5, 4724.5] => -2.1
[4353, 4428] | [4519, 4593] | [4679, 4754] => -4.9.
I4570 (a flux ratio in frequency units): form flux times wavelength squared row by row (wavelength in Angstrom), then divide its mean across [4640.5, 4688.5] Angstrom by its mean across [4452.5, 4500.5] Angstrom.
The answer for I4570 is 1.20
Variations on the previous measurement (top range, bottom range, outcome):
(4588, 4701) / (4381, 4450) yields 1.37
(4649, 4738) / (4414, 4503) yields 1.25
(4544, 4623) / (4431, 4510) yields 1.15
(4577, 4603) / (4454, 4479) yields 1.19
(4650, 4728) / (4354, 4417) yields 1.45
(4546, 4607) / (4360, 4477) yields 1.28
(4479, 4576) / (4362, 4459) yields 1.25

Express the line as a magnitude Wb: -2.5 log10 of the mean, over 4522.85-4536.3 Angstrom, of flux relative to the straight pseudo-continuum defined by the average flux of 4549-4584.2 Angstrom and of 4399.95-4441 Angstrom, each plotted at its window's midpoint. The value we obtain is 0.12 mag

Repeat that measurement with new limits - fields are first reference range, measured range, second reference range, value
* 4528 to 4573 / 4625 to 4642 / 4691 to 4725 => -0.05 mag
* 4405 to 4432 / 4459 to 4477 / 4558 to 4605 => -0.01 mag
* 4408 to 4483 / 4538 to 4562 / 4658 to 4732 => -0.08 mag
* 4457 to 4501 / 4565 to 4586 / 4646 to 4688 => -0.03 mag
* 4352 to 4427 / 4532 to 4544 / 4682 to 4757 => -0.04 mag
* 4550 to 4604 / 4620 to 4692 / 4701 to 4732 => -0.01 mag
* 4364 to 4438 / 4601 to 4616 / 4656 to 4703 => -0.05 mag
